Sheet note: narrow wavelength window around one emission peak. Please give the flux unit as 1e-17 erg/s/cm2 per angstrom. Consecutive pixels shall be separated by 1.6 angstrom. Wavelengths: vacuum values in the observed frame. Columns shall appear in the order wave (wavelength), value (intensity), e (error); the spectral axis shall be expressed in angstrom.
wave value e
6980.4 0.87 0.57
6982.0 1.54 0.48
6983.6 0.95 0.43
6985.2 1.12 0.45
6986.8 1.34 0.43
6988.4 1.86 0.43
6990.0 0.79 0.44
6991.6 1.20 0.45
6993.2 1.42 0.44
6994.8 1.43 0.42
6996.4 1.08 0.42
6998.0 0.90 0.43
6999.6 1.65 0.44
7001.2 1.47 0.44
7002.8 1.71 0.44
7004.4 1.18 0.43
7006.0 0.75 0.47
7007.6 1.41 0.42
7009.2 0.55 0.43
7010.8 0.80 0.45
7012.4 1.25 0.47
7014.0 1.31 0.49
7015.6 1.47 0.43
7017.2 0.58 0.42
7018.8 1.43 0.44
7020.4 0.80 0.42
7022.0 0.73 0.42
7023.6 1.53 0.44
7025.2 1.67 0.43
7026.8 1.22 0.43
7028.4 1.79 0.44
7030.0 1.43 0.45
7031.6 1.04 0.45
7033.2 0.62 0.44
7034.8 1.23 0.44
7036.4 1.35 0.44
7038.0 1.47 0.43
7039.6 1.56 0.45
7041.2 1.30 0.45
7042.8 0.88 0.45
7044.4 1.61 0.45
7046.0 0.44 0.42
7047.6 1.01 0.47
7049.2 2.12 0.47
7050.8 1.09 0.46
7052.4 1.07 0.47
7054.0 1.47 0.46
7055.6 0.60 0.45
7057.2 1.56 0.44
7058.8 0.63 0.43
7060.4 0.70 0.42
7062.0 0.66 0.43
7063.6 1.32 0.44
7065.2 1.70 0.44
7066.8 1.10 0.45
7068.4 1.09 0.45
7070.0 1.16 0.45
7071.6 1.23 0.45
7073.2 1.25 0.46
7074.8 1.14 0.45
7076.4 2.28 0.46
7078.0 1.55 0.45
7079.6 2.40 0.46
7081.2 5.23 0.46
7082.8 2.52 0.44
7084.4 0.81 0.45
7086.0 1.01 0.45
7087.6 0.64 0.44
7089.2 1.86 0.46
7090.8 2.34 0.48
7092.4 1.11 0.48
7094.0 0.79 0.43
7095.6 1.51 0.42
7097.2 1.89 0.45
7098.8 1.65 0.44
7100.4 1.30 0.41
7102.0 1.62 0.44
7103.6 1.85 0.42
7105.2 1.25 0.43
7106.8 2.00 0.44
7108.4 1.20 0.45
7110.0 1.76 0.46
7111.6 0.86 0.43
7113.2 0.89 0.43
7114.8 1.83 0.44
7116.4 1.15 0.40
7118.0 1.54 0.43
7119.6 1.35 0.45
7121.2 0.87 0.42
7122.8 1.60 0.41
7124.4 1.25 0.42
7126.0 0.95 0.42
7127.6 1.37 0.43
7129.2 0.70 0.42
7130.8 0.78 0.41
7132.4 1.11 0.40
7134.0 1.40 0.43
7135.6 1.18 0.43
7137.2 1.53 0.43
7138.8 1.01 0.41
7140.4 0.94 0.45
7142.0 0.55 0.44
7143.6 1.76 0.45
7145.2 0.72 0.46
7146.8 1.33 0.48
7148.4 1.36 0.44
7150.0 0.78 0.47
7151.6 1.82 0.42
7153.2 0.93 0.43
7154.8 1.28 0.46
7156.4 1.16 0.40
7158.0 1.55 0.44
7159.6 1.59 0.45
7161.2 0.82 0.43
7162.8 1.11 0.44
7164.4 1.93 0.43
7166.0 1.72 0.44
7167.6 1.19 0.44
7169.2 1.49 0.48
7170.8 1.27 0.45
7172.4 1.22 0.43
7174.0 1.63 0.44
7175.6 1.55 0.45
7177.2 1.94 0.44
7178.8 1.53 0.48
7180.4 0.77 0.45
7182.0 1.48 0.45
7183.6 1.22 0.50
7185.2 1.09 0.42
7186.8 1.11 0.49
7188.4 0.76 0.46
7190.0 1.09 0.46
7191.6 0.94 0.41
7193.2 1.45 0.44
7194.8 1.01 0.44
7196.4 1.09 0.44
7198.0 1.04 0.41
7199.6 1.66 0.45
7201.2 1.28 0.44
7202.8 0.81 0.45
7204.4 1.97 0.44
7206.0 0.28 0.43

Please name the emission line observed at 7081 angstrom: Halpha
